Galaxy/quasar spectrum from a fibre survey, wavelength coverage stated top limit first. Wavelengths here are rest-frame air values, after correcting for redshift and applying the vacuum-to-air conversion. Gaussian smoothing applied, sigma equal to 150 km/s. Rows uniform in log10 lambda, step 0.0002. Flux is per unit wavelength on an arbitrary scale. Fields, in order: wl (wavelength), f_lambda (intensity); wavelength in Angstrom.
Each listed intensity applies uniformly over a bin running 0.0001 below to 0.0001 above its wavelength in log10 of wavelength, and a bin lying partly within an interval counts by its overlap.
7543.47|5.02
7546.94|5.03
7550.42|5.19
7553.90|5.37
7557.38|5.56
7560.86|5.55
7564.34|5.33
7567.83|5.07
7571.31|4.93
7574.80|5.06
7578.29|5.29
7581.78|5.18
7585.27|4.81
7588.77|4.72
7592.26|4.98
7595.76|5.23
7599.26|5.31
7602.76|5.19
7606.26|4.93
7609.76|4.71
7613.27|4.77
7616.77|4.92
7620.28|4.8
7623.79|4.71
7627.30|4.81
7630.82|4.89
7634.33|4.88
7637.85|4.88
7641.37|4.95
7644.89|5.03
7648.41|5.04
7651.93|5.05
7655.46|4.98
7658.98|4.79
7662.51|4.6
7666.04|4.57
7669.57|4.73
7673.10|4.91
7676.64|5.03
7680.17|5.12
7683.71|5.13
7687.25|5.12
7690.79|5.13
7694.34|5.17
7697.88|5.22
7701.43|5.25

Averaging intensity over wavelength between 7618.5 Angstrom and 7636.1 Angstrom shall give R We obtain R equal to 4.82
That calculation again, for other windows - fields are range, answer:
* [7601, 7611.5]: 4.95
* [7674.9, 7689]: 5.1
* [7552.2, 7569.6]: 5.38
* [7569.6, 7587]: 5.05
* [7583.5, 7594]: 4.84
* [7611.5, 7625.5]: 4.8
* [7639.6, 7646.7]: 4.99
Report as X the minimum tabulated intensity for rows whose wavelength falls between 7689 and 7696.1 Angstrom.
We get 5.13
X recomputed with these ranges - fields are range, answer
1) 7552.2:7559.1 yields 5.37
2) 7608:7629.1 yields 4.71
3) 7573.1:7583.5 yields 5.06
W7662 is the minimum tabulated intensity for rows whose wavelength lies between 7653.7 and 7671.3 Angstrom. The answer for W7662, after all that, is 4.57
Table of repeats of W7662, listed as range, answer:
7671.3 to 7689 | 4.91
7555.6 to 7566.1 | 5.33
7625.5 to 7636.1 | 4.81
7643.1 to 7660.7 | 4.79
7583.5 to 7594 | 4.72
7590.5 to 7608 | 4.93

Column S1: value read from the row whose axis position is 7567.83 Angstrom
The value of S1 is 5.07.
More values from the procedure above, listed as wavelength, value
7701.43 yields 5.25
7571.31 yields 4.93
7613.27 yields 4.77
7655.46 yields 4.98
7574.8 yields 5.06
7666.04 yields 4.57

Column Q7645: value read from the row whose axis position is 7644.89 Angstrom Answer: 5.03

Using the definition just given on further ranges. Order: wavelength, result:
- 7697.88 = 5.22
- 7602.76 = 5.19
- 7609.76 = 4.71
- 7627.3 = 4.81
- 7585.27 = 4.81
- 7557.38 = 5.56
